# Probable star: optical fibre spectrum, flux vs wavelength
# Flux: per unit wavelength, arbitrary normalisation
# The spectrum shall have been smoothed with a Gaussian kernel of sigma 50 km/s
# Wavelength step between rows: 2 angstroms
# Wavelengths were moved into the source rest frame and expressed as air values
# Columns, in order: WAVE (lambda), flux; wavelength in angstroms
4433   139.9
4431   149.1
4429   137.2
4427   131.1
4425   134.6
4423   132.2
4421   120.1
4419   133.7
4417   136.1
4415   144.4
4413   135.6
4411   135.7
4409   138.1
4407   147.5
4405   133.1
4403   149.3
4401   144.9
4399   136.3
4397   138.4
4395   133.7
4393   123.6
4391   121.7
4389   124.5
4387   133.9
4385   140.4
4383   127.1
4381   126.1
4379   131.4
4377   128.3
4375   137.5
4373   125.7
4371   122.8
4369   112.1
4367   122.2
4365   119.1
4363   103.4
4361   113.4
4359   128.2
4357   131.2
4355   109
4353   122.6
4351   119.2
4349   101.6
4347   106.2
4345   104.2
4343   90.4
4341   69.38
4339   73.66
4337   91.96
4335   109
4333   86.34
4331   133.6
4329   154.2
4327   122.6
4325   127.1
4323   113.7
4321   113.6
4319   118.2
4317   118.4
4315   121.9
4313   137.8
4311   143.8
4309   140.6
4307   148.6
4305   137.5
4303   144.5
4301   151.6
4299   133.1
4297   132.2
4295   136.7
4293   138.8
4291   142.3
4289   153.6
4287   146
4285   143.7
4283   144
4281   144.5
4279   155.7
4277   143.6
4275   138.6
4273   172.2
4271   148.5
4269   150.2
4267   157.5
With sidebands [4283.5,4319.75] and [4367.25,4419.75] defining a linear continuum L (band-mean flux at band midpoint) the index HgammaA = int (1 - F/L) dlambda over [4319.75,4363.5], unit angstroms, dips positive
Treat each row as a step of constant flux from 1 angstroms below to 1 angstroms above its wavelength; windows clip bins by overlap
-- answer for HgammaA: 8.3 angstroms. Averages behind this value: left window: 139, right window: 133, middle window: 110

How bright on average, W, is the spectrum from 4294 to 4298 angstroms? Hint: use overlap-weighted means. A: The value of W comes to 134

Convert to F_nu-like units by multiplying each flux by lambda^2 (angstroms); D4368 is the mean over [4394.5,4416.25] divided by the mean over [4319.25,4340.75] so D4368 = 1.3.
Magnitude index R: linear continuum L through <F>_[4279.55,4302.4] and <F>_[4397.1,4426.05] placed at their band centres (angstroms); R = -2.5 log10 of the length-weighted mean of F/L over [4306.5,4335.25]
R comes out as 0.125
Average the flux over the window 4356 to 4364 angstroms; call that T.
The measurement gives 119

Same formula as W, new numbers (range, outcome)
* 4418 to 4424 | 129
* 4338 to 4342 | 71.5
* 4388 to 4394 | 123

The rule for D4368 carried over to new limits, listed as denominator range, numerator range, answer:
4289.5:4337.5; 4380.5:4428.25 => 1.08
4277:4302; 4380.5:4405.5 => 0.98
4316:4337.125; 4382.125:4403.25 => 1.16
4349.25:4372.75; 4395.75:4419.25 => 1.21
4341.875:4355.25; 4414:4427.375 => 1.28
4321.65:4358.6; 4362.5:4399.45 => 1.18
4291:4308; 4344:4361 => 0.84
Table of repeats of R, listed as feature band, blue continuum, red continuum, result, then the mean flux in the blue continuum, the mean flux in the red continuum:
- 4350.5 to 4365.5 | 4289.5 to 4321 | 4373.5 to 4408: 0.14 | 136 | 134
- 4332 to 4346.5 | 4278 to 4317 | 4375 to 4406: 0.46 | 141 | 133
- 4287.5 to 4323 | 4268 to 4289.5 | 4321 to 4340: -0.04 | 149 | 113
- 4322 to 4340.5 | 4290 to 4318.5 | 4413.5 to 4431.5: 0.22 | 137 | 135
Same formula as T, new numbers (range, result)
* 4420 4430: 131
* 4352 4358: 121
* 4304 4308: 143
